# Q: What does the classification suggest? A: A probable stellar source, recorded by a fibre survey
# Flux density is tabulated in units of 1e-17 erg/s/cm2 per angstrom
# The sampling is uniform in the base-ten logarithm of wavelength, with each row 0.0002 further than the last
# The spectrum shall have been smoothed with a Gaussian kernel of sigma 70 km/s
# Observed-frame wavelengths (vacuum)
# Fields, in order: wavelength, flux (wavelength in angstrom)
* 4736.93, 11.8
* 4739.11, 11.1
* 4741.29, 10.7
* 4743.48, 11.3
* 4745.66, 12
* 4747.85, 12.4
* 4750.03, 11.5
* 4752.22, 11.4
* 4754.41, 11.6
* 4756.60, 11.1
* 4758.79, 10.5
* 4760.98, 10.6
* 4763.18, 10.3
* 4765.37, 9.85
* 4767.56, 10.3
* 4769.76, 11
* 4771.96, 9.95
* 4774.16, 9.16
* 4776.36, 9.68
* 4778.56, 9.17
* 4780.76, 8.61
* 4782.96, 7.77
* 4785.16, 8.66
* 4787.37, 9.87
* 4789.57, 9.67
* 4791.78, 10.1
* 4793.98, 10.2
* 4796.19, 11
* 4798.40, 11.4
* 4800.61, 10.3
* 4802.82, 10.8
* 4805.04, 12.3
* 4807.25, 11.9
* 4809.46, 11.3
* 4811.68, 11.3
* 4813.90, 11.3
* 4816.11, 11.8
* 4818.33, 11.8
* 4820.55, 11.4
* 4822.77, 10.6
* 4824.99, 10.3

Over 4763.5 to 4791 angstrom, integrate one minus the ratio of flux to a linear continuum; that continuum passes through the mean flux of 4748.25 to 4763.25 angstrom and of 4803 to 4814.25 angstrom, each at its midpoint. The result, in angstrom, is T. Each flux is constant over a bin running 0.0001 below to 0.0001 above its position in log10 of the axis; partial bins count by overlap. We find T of 4.36 angstrom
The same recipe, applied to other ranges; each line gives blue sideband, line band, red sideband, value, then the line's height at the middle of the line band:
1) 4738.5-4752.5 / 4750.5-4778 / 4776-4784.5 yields -1.2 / 10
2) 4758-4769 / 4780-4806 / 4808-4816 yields 2.2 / 11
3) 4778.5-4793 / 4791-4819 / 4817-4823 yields -2.2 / 10.4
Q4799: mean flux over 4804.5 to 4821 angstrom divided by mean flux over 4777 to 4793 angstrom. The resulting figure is 1.3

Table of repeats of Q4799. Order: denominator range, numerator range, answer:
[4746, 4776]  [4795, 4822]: 1.06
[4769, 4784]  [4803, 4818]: 1.25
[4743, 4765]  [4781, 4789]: 0.79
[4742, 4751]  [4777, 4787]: 0.74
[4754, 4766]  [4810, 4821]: 1.08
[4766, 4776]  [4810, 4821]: 1.15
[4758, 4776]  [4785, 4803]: 1.01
